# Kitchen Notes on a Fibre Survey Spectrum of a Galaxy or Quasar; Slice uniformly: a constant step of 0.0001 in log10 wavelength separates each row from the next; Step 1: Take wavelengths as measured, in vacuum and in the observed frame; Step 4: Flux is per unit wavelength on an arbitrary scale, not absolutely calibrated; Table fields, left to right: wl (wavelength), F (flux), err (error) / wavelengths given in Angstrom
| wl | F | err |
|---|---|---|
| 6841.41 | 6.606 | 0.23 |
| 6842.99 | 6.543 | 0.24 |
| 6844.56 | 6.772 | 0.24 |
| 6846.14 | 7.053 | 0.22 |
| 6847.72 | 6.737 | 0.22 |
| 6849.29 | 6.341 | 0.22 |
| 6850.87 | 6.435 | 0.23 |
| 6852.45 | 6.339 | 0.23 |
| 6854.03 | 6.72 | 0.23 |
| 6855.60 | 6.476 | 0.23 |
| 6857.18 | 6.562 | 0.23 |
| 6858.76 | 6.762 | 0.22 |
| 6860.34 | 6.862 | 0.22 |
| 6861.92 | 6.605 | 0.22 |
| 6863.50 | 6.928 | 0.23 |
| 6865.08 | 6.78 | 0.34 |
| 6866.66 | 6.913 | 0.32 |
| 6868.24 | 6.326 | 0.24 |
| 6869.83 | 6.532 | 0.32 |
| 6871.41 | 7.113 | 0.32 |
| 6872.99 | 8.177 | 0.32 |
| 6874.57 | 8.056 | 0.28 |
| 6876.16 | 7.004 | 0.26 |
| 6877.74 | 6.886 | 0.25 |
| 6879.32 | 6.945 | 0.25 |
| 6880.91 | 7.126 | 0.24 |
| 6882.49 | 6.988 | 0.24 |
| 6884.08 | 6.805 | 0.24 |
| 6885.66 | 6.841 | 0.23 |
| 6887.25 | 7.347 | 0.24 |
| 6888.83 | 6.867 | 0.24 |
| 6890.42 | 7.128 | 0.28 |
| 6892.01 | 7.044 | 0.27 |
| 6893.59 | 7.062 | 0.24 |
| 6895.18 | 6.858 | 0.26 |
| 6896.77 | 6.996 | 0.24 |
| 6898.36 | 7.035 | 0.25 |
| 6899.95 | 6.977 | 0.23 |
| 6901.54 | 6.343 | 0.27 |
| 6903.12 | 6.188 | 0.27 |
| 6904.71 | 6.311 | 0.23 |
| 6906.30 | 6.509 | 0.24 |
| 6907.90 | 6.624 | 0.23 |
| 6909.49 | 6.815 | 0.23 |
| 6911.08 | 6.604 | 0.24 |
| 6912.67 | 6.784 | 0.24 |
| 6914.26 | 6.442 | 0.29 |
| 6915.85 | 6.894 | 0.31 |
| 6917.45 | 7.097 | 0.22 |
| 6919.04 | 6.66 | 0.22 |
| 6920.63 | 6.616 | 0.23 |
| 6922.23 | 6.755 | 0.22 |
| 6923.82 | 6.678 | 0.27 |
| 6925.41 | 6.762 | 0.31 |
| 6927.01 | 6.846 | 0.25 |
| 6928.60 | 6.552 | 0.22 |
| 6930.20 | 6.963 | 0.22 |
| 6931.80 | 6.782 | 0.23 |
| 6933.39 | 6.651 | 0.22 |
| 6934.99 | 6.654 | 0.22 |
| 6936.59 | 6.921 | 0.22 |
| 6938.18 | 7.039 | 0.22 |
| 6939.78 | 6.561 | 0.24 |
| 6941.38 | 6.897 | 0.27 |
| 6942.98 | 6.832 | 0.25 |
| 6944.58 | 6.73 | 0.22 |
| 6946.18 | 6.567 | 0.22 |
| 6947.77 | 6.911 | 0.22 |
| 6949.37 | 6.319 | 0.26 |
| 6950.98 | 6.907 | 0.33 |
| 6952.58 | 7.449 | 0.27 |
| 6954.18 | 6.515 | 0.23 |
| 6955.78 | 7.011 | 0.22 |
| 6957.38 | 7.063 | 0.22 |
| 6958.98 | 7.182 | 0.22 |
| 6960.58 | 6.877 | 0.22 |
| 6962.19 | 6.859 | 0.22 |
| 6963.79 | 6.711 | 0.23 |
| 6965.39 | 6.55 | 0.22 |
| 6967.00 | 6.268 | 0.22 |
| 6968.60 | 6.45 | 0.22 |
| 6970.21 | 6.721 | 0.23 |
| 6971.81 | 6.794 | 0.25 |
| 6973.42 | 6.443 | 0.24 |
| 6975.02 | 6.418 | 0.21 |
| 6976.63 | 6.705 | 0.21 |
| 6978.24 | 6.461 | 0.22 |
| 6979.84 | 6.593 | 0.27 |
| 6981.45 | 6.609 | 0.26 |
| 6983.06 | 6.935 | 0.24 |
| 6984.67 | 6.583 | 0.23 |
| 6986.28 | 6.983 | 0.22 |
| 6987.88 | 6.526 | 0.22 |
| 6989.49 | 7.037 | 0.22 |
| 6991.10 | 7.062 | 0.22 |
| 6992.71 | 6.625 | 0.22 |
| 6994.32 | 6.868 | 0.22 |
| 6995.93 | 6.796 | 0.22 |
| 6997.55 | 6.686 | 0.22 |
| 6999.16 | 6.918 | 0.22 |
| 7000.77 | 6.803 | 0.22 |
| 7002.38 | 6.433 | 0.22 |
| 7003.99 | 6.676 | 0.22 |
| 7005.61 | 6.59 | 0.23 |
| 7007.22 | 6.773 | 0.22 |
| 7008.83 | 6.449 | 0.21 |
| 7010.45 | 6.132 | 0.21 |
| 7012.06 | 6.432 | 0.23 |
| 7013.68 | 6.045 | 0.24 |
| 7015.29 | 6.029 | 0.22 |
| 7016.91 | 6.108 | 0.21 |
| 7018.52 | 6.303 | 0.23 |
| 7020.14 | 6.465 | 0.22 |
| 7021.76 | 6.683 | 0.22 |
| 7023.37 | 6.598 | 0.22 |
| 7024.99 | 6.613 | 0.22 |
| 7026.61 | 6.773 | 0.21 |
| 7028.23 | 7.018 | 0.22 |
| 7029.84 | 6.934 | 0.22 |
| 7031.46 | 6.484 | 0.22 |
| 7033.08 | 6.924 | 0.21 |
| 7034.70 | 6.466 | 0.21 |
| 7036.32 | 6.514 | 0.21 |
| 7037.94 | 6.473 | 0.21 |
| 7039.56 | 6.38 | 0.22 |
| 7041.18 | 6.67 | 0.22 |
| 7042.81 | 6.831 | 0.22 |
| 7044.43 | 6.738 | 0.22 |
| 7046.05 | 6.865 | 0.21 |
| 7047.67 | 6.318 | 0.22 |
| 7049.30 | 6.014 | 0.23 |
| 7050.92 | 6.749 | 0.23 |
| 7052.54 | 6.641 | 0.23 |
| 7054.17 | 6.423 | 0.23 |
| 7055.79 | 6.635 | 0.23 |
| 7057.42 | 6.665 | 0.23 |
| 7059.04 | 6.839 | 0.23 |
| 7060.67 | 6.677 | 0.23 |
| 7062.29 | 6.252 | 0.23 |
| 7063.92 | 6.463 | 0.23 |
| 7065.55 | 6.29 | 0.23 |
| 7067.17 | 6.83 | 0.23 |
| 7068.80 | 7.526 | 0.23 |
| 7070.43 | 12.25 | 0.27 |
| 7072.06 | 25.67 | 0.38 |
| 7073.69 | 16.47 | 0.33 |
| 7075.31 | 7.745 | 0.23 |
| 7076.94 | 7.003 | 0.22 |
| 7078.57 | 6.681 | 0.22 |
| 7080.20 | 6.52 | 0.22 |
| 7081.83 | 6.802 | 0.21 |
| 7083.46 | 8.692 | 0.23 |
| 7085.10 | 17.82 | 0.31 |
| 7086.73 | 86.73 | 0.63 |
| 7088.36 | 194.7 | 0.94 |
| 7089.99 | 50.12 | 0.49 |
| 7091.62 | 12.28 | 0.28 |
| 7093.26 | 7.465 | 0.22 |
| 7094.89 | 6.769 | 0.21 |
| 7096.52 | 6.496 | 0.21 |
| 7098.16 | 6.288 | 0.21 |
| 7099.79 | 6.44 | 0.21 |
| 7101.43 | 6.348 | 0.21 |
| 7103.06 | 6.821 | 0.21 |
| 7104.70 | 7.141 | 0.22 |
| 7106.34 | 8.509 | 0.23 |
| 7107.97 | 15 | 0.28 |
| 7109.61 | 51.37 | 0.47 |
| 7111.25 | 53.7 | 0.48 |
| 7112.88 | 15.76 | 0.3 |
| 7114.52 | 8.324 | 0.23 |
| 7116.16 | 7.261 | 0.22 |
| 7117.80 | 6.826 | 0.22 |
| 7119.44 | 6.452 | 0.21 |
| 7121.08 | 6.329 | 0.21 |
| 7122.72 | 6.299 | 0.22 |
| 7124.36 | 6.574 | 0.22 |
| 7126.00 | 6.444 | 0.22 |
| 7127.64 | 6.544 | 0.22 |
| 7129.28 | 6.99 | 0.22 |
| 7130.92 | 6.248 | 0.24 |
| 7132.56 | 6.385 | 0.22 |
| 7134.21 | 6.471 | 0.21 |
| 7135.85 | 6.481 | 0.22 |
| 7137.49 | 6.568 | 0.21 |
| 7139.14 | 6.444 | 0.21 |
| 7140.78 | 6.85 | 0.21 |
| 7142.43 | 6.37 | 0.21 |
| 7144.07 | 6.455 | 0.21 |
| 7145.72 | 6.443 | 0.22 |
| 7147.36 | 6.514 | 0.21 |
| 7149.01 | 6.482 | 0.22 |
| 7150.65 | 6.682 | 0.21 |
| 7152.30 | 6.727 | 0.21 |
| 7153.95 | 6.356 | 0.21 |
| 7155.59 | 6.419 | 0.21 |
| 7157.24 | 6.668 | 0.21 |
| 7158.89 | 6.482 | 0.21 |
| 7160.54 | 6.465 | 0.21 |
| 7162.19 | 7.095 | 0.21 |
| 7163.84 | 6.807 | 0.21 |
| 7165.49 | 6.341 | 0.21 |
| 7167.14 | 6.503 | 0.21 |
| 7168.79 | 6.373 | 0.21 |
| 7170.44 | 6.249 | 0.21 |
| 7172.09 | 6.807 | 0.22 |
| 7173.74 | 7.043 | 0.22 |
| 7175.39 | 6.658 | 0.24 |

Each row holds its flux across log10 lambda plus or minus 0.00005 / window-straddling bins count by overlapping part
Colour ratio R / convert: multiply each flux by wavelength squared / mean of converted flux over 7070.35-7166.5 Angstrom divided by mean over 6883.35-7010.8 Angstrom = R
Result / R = 2.3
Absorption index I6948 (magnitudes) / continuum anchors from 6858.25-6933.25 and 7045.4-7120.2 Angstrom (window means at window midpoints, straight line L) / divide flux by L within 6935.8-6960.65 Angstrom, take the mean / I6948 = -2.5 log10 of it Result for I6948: 0.38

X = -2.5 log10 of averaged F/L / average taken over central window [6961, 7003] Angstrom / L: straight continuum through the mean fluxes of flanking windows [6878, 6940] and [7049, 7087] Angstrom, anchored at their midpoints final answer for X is 0.29 mag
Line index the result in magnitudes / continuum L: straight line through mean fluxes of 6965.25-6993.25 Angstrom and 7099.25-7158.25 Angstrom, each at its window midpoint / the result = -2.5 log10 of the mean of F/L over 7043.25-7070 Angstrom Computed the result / 0.22 mag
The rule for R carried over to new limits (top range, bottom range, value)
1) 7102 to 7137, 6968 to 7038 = 1.86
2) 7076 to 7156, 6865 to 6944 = 2.42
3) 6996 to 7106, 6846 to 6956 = 1.86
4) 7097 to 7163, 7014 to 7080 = 1.28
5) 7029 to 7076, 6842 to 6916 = 1.21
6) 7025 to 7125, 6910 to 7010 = 2.23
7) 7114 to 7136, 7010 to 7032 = 1.06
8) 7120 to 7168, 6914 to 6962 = 1.02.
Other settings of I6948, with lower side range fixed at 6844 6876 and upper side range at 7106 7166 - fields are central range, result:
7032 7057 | 0.31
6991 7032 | 0.26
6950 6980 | 0.17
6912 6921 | 0.10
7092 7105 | 0.32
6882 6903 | 0.04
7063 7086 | -0.16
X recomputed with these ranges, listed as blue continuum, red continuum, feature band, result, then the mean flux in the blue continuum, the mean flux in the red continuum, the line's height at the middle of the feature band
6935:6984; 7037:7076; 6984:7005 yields 0.07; 6.74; 8.1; 7.23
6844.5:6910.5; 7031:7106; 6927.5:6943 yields 0.33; 6.84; 14.6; 9.19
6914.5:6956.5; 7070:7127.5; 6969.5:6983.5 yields 0.46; 6.79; 20.2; 10.2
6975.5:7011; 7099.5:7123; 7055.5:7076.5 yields 0.23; 6.69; 14.5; 11.5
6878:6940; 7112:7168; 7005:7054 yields 0.06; 6.8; 6.94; 6.87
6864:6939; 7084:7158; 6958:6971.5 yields 0.39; 6.86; 16.3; 9.59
